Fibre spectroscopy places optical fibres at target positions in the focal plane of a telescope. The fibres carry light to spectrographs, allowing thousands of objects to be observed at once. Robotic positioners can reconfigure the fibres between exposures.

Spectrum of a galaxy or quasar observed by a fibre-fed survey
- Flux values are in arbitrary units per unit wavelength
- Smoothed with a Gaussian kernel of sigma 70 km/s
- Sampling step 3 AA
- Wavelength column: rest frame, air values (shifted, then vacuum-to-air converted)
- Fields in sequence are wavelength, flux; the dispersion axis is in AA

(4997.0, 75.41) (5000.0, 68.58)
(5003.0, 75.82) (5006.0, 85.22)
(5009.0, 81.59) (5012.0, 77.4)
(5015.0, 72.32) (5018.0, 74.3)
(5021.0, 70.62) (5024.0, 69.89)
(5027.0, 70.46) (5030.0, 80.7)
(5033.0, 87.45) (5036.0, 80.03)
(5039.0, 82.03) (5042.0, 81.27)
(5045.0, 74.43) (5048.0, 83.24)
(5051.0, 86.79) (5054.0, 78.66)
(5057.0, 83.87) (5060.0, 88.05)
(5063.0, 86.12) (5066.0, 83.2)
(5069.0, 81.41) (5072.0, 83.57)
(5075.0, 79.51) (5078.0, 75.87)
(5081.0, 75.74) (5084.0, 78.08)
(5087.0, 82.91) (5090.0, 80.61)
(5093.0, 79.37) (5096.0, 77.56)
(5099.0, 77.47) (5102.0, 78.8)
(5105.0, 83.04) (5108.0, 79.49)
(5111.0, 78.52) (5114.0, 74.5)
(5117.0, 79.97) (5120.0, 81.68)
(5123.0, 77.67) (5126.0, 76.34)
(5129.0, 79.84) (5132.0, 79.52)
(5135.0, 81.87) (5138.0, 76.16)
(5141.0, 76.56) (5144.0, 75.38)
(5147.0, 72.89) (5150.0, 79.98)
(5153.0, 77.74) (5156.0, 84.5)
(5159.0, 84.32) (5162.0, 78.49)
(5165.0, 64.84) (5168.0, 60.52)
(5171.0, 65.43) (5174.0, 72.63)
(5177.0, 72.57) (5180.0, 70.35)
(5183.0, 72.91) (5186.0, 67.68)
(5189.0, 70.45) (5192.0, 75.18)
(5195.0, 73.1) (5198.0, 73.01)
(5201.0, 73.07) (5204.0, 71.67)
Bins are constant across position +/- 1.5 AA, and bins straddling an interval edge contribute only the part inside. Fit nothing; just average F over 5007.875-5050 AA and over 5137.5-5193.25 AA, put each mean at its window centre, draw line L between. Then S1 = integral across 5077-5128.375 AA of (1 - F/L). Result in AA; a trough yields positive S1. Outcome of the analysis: -2.3 AA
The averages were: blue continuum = 77.6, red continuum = 73.6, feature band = 78.7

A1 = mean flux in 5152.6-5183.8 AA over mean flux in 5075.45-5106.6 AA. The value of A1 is 0.92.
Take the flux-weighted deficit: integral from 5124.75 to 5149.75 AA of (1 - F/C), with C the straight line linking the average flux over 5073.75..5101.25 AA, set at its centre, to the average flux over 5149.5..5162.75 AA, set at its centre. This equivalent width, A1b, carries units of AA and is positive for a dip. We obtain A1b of 0.94 AA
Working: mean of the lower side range 78.6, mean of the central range 77.5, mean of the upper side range 81.2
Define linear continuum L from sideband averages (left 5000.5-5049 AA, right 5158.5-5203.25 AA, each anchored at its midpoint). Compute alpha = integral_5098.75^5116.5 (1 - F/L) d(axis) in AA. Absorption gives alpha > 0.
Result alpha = -1.1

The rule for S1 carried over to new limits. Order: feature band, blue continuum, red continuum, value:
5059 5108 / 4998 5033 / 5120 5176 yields -3.1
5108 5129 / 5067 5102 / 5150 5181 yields -0.4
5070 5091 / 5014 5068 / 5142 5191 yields -0.5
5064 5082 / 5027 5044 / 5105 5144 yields 0.0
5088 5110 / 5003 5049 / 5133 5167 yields -0.6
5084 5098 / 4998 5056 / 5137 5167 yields -0.4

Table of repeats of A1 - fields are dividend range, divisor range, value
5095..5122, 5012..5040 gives 1.03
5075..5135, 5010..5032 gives 1.06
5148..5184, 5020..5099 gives 0.92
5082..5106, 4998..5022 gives 1.05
